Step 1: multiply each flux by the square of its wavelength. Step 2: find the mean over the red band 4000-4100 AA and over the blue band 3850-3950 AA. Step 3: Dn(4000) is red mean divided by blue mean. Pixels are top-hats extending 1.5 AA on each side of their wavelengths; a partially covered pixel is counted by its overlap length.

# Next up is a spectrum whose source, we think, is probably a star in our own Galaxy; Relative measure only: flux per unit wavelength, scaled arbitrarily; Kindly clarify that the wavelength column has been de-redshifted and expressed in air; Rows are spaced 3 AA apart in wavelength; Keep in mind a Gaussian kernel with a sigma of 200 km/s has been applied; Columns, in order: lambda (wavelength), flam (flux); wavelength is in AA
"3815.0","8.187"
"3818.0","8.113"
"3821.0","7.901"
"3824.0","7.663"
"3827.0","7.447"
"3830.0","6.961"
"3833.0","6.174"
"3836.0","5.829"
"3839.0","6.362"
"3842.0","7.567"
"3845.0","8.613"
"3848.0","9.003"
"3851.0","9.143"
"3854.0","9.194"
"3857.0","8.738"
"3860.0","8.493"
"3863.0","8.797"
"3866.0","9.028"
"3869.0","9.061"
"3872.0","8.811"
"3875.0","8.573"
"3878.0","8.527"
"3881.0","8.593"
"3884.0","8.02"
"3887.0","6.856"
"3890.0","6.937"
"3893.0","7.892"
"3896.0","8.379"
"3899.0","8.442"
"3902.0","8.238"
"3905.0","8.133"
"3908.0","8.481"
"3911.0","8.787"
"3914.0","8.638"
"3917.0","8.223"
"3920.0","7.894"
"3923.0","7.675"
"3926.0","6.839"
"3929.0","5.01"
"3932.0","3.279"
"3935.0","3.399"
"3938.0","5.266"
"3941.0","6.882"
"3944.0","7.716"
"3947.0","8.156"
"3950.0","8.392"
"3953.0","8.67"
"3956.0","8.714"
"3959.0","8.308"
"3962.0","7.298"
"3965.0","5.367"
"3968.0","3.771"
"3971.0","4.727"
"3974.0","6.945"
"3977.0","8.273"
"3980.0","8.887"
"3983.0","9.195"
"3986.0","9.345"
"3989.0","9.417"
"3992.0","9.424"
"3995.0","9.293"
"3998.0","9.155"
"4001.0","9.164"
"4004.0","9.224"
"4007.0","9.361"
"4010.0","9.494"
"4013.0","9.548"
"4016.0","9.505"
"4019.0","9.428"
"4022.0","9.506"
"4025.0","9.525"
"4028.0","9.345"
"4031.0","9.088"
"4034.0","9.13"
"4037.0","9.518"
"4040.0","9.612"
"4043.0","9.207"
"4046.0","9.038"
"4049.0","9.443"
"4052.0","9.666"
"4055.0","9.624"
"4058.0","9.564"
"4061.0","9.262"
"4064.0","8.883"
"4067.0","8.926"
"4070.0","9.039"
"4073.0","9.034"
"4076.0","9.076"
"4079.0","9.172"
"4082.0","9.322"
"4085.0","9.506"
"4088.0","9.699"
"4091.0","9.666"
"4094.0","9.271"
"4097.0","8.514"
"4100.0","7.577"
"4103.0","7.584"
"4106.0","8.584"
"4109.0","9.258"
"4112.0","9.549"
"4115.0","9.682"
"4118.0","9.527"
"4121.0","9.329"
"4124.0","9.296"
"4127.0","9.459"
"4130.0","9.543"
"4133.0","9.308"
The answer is 1.29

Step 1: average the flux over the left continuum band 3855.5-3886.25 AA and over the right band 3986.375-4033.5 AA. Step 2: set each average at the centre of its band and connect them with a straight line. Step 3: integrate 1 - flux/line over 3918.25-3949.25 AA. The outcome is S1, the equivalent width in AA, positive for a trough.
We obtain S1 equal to 9.3 AA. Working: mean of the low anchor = 8.62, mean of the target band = 6.28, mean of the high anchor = 9.36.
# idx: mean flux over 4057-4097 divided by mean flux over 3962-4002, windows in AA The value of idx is 1.17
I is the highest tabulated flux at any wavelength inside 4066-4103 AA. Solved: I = 9.699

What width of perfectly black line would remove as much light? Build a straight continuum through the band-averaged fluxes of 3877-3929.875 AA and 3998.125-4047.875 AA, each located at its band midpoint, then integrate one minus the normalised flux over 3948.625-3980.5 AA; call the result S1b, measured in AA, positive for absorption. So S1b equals 5.4 AA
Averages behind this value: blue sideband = 7.89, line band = 7.16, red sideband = 9.35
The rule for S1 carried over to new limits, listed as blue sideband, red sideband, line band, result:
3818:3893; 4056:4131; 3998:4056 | -3.70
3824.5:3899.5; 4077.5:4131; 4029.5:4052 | -1.18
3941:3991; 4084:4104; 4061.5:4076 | -0.65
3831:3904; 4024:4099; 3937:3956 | 2.06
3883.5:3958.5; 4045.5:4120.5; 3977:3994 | -2.25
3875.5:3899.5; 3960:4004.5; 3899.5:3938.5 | 4.71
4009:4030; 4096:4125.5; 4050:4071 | -0.18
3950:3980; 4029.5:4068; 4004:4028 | -2.92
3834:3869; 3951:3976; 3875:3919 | -2.94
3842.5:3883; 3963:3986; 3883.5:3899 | 1.17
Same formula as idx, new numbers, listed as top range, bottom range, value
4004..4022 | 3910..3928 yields 1.20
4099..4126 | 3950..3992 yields 1.16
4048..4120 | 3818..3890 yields 1.14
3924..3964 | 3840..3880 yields 0.78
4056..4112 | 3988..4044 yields 0.96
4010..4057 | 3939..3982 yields 1.29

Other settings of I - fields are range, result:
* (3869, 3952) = 9.061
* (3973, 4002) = 9.424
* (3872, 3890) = 8.811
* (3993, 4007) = 9.361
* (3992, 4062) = 9.666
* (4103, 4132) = 9.682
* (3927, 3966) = 8.714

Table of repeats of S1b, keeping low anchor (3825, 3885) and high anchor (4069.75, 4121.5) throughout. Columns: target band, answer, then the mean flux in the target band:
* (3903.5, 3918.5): -0.2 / 8.45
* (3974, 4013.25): -2.0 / 9.12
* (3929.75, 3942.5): 5.6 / 4.72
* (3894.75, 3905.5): 0.0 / 8.31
